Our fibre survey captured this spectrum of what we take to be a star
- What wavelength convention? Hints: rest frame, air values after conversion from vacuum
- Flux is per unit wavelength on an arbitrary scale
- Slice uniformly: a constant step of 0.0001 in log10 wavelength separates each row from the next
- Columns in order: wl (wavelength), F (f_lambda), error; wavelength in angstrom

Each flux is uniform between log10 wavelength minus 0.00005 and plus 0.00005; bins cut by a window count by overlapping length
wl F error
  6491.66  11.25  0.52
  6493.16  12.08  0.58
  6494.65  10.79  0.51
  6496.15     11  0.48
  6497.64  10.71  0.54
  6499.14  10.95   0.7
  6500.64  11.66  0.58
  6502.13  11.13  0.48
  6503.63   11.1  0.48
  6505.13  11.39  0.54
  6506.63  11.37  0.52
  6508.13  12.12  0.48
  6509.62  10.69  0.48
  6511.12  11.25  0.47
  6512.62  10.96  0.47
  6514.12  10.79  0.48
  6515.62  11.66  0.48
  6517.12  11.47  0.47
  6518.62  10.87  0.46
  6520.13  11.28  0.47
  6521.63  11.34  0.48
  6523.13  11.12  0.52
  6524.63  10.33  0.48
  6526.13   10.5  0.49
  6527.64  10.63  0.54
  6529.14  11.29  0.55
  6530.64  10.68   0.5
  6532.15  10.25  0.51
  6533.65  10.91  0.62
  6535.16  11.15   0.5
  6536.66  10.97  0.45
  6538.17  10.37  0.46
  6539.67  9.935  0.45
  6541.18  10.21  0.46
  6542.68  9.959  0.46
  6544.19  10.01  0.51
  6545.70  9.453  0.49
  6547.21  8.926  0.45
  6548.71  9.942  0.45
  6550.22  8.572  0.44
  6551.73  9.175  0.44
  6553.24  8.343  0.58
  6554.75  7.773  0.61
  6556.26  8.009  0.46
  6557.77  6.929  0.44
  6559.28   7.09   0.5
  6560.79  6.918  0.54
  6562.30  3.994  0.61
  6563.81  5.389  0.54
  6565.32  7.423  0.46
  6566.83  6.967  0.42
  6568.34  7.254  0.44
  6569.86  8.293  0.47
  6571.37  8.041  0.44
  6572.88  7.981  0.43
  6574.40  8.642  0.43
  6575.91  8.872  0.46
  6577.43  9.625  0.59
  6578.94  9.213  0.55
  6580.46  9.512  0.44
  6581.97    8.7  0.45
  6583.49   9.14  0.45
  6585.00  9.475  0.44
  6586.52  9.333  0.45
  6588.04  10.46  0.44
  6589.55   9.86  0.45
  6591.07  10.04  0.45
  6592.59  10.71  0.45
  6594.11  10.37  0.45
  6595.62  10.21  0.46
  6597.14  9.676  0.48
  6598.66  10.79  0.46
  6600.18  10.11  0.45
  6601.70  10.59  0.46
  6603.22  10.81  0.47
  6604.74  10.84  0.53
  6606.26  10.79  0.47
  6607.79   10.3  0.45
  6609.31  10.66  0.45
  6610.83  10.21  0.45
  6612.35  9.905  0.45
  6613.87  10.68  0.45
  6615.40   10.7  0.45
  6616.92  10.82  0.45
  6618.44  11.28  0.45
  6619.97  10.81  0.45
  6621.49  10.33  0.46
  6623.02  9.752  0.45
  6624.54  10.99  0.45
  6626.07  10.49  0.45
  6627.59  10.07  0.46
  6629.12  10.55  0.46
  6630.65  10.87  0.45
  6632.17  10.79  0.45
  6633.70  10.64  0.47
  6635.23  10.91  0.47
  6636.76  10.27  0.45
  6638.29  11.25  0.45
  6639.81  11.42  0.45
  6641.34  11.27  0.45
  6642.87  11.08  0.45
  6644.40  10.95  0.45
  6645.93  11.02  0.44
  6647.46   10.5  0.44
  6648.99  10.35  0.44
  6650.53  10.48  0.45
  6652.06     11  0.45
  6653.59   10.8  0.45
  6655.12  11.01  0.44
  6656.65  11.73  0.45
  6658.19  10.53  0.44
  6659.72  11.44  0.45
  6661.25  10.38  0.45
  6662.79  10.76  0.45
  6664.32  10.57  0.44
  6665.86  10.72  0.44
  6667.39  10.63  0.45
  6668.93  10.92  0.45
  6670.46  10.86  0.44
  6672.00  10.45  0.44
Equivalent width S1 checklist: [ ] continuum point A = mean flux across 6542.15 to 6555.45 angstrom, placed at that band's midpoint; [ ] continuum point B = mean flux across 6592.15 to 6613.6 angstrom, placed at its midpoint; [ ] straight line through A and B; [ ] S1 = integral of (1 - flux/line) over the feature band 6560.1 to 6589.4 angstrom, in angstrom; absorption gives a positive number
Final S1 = 4.70 angstrom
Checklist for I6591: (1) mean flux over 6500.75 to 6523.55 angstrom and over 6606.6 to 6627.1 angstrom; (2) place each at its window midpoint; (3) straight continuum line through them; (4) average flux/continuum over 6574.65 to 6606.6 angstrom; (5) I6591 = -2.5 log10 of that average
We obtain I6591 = 0.08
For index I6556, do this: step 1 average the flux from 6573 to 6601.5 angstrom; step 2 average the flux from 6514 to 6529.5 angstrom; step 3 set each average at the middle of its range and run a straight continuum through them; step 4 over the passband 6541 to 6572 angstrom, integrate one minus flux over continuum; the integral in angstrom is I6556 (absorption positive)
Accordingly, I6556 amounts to 7.0 angstrom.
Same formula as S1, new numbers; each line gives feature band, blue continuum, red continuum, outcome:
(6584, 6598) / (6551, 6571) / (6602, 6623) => -1.3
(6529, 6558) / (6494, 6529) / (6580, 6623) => 3.1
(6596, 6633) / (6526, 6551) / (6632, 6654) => 0.5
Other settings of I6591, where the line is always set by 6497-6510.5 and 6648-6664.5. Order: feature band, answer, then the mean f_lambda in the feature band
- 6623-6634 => 0.03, 10.6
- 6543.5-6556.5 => 0.24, 8.94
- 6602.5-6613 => 0.05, 10.5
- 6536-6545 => 0.09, 10.2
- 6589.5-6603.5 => 0.07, 10.3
